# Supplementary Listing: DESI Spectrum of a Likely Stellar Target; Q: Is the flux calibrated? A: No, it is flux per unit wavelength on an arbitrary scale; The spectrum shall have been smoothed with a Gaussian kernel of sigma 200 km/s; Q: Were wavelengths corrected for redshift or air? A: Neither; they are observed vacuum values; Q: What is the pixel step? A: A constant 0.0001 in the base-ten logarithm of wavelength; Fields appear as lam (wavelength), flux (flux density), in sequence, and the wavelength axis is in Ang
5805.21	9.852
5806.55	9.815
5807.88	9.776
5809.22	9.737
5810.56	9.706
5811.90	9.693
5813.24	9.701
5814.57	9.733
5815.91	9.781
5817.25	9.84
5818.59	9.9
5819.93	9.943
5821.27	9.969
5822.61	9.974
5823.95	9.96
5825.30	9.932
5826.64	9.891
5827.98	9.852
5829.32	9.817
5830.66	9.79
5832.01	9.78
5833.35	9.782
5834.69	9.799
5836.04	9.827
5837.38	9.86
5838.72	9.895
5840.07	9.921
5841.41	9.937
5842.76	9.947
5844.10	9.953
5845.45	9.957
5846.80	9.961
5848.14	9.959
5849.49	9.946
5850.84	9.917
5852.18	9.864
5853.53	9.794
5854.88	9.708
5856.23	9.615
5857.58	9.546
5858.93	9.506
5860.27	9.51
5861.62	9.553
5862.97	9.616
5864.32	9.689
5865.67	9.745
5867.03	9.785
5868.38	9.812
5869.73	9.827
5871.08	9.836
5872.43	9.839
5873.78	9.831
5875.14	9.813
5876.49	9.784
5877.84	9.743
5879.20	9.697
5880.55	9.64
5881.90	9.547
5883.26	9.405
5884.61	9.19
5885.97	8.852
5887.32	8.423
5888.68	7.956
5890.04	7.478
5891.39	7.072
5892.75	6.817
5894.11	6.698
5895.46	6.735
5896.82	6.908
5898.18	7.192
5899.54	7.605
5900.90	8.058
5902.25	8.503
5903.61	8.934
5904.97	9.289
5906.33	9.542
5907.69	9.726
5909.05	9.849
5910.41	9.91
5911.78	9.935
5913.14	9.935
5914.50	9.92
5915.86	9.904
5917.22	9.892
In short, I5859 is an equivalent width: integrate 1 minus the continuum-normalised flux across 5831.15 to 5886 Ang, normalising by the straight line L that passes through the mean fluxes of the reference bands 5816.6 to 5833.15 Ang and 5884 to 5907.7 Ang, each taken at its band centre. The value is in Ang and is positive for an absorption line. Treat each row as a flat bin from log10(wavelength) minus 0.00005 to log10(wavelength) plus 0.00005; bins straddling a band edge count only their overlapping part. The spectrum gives -4.71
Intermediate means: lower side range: 9.88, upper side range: 8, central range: 9.75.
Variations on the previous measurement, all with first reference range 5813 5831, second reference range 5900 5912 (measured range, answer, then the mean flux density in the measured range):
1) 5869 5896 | 1.7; 8.82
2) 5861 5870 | -0.2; 9.71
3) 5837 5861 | -0.4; 9.82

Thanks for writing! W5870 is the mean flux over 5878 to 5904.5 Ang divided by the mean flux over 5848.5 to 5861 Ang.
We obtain 0.8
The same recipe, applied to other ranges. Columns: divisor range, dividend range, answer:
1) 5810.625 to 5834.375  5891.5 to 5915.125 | 0.87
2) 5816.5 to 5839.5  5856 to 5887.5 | 0.97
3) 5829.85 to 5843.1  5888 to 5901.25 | 0.73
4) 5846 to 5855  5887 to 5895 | 0.74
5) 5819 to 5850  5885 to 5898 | 0.75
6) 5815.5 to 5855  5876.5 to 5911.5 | 0.87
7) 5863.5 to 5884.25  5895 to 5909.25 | 0.86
